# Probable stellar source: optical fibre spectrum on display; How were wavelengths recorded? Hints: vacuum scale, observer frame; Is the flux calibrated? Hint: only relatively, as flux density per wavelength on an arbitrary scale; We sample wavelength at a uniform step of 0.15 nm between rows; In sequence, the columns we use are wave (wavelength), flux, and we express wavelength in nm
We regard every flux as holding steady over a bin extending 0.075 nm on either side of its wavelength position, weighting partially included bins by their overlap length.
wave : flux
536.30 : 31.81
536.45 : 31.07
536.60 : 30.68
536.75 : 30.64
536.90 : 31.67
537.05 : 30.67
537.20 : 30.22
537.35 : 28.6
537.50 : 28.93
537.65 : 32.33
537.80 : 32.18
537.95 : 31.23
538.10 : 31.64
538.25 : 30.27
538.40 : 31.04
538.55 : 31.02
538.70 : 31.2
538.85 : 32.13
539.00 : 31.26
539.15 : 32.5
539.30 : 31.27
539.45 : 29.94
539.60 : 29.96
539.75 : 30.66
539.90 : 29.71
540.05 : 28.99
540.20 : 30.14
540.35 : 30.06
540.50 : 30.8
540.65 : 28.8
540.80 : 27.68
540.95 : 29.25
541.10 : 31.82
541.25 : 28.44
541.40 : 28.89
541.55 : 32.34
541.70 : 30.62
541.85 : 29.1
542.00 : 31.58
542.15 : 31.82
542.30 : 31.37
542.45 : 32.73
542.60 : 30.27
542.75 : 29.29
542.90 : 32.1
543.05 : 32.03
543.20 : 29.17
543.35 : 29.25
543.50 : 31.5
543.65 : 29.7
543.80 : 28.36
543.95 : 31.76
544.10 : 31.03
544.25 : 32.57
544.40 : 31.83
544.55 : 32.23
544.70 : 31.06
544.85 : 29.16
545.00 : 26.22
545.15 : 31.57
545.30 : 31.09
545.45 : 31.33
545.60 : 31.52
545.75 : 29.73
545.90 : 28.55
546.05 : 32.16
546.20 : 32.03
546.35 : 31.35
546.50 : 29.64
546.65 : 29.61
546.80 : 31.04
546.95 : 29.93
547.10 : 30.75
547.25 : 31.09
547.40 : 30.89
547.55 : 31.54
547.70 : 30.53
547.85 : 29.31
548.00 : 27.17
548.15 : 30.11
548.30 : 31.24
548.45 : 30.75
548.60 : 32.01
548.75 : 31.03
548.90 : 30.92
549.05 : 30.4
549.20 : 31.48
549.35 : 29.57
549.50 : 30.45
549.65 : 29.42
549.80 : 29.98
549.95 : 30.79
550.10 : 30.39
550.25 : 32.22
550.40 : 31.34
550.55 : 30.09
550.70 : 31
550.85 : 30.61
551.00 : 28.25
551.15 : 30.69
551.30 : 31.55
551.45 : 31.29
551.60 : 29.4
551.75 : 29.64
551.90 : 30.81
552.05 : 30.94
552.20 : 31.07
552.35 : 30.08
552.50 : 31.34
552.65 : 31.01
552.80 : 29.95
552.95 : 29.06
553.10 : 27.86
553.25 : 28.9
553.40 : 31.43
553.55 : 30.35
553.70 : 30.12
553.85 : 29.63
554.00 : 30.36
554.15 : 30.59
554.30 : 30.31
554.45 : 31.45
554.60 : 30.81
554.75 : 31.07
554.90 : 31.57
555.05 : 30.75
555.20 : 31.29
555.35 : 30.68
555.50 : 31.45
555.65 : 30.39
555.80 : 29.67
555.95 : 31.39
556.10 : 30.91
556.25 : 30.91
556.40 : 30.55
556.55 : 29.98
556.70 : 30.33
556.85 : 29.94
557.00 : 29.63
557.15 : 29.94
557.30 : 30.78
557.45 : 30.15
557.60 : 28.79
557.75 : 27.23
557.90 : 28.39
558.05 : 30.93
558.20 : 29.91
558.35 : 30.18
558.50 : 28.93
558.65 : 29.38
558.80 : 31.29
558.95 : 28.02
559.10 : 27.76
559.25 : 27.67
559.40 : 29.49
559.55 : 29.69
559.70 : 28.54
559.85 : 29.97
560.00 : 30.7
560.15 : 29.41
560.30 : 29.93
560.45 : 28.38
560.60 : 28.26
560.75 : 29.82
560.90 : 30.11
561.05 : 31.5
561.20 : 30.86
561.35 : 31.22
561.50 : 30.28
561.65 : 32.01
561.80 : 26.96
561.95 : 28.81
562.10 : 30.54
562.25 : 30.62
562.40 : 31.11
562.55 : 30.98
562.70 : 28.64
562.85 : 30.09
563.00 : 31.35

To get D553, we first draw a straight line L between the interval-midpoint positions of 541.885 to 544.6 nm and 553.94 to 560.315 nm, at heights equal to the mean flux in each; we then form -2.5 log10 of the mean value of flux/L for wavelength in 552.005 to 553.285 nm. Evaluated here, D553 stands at 0.01 mag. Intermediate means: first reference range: 31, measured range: 30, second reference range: 30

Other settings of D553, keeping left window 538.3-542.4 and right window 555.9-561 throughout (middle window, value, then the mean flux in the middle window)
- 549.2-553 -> -0.018 mag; 30.5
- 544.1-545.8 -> -0.019 mag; 30.8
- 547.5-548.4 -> 0.006 mag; 30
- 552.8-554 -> 0.006 mag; 29.7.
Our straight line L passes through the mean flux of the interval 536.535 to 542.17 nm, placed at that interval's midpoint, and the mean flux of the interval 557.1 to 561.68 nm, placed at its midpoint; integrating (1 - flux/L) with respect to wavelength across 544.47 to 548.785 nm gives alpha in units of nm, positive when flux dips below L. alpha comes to -0.044 nm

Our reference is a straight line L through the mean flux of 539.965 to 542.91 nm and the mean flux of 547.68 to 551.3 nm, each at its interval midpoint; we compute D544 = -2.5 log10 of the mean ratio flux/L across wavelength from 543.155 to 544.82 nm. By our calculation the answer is -0.02 mag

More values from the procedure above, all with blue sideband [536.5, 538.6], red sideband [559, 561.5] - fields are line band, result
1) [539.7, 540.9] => 0.04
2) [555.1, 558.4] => -0.01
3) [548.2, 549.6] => -0.02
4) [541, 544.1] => 0.00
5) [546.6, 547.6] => -0.01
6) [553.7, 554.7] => -0.02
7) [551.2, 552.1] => -0.02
